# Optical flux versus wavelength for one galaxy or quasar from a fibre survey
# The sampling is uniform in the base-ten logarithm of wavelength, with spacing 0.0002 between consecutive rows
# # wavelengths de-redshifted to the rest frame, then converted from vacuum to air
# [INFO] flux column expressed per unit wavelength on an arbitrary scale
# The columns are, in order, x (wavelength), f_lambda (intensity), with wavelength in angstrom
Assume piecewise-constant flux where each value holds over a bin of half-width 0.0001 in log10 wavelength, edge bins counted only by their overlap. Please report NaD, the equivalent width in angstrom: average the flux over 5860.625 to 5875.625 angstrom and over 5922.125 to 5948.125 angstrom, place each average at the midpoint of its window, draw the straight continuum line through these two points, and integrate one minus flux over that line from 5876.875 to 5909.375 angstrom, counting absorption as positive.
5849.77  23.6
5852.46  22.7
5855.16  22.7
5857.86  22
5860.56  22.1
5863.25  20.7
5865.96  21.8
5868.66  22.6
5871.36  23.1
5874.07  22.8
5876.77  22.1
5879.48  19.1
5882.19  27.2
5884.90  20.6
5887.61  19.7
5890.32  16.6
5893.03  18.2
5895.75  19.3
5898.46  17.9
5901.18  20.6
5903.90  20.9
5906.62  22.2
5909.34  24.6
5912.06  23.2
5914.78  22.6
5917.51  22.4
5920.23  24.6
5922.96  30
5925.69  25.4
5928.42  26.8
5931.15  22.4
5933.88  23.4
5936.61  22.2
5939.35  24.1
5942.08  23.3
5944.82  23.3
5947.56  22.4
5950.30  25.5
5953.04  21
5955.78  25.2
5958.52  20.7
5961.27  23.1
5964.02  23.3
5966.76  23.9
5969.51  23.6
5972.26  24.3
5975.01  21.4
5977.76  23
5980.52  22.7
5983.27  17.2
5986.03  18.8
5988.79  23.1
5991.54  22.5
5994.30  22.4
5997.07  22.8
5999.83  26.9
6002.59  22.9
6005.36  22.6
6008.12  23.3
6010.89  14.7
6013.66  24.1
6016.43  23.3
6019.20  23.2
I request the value 3.5 angstrom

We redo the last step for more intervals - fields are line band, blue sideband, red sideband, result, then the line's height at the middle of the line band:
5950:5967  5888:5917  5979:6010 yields -1.2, 21.6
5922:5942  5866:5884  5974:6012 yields -2.2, 22.3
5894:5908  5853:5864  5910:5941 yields 2.0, 23.4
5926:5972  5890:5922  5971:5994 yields -4.1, 21.5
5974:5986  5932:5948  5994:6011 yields 1.1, 22.9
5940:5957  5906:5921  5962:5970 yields 0.0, 23.5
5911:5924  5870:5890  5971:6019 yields -1.5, 21.9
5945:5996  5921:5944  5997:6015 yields 2.3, 23.5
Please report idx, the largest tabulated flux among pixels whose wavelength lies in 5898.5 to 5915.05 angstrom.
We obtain 24.6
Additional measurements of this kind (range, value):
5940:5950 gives 23.3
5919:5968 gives 30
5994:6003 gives 26.9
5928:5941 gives 26.8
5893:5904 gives 20.9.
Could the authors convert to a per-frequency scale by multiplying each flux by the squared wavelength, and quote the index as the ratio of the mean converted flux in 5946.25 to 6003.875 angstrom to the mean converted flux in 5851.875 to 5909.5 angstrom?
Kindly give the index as 1.1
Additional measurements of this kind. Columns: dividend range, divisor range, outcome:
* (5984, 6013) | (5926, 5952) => 0.94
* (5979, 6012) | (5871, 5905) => 1.10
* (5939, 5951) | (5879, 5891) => 1.15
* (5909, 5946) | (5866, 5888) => 1.11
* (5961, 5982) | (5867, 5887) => 1.07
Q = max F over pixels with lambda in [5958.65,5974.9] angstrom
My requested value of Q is 24.3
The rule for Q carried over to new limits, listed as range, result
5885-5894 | 19.7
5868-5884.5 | 27.2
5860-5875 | 23.1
